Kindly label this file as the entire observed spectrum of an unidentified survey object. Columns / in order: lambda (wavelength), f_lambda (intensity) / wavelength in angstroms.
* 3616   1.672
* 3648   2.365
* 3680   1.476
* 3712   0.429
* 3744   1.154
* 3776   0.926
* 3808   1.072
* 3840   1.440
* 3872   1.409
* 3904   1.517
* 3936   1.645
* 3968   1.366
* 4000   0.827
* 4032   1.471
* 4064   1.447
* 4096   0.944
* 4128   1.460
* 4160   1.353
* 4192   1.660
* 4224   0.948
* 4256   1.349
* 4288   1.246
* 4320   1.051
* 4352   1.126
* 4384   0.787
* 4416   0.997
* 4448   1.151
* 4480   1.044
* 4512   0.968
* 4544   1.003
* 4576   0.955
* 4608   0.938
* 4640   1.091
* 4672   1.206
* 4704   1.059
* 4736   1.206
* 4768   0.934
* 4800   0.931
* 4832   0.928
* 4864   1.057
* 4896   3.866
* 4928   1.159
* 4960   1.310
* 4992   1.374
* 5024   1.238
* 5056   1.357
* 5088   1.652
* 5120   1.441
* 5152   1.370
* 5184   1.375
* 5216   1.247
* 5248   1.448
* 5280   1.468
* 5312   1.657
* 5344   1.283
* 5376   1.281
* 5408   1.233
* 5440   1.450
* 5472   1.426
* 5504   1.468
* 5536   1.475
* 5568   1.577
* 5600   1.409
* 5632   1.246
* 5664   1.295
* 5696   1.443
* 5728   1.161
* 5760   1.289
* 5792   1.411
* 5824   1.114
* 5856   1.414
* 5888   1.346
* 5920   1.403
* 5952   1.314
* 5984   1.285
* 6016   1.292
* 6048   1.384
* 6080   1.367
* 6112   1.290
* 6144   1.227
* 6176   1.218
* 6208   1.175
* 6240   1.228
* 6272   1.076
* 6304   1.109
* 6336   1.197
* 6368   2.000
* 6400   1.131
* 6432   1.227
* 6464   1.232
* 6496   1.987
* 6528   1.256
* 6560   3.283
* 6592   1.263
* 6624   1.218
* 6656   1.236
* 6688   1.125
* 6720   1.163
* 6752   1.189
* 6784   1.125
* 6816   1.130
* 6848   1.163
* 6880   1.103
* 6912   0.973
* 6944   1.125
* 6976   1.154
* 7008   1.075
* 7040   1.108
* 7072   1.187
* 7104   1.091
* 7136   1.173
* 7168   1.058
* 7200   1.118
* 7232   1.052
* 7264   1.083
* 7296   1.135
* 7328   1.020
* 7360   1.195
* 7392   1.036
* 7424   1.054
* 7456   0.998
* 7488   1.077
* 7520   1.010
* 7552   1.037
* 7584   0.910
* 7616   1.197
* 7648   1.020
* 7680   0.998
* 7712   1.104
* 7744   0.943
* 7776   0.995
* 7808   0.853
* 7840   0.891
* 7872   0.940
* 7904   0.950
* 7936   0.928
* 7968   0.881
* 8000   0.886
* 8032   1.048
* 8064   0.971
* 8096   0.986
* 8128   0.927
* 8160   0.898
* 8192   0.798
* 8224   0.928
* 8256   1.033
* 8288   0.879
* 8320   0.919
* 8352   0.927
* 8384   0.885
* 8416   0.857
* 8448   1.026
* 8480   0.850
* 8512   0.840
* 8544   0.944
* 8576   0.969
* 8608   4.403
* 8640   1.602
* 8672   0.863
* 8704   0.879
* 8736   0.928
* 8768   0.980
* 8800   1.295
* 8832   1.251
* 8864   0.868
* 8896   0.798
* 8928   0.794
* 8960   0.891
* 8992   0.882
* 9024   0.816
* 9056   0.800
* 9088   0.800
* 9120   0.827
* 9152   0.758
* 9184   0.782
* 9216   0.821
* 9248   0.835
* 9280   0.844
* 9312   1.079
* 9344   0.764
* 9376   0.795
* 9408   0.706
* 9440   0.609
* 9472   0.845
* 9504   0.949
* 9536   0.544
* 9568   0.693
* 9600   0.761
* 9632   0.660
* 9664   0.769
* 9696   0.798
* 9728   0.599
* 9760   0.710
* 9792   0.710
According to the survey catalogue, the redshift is 0.312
